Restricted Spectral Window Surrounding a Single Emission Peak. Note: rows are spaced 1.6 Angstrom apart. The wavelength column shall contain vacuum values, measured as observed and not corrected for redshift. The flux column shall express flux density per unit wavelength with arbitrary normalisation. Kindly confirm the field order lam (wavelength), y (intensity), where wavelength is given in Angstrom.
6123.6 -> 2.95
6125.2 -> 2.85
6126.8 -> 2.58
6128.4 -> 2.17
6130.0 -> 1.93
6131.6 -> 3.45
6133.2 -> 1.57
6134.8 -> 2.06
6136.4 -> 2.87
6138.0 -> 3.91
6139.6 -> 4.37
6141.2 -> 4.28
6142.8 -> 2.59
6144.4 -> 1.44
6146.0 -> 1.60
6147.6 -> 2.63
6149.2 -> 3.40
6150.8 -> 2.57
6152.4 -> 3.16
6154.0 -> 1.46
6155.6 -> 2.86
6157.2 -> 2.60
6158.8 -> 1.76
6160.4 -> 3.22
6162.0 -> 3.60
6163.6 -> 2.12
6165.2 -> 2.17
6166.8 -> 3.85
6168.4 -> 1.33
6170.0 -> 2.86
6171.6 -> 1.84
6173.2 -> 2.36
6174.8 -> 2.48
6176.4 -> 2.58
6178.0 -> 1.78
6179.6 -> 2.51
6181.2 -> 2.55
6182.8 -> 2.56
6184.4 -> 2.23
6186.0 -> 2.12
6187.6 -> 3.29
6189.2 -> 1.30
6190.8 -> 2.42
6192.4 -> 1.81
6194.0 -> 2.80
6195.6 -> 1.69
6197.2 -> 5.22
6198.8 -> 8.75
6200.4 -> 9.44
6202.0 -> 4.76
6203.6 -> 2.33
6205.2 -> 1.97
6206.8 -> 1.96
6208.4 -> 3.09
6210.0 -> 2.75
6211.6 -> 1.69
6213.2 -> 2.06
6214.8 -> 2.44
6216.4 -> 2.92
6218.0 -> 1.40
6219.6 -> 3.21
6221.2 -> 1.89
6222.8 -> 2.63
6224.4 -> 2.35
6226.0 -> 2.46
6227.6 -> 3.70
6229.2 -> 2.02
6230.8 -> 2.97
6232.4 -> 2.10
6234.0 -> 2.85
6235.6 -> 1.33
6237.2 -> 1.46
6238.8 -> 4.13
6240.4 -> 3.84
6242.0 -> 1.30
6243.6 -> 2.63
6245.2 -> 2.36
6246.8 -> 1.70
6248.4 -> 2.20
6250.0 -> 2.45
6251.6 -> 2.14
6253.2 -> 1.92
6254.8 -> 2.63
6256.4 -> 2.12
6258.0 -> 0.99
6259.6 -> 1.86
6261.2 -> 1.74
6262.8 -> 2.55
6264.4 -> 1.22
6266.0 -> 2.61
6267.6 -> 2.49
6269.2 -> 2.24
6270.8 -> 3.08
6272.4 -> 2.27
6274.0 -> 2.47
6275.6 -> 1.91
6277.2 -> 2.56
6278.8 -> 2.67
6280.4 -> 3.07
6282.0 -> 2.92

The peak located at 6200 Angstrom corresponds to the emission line [O III] 5007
